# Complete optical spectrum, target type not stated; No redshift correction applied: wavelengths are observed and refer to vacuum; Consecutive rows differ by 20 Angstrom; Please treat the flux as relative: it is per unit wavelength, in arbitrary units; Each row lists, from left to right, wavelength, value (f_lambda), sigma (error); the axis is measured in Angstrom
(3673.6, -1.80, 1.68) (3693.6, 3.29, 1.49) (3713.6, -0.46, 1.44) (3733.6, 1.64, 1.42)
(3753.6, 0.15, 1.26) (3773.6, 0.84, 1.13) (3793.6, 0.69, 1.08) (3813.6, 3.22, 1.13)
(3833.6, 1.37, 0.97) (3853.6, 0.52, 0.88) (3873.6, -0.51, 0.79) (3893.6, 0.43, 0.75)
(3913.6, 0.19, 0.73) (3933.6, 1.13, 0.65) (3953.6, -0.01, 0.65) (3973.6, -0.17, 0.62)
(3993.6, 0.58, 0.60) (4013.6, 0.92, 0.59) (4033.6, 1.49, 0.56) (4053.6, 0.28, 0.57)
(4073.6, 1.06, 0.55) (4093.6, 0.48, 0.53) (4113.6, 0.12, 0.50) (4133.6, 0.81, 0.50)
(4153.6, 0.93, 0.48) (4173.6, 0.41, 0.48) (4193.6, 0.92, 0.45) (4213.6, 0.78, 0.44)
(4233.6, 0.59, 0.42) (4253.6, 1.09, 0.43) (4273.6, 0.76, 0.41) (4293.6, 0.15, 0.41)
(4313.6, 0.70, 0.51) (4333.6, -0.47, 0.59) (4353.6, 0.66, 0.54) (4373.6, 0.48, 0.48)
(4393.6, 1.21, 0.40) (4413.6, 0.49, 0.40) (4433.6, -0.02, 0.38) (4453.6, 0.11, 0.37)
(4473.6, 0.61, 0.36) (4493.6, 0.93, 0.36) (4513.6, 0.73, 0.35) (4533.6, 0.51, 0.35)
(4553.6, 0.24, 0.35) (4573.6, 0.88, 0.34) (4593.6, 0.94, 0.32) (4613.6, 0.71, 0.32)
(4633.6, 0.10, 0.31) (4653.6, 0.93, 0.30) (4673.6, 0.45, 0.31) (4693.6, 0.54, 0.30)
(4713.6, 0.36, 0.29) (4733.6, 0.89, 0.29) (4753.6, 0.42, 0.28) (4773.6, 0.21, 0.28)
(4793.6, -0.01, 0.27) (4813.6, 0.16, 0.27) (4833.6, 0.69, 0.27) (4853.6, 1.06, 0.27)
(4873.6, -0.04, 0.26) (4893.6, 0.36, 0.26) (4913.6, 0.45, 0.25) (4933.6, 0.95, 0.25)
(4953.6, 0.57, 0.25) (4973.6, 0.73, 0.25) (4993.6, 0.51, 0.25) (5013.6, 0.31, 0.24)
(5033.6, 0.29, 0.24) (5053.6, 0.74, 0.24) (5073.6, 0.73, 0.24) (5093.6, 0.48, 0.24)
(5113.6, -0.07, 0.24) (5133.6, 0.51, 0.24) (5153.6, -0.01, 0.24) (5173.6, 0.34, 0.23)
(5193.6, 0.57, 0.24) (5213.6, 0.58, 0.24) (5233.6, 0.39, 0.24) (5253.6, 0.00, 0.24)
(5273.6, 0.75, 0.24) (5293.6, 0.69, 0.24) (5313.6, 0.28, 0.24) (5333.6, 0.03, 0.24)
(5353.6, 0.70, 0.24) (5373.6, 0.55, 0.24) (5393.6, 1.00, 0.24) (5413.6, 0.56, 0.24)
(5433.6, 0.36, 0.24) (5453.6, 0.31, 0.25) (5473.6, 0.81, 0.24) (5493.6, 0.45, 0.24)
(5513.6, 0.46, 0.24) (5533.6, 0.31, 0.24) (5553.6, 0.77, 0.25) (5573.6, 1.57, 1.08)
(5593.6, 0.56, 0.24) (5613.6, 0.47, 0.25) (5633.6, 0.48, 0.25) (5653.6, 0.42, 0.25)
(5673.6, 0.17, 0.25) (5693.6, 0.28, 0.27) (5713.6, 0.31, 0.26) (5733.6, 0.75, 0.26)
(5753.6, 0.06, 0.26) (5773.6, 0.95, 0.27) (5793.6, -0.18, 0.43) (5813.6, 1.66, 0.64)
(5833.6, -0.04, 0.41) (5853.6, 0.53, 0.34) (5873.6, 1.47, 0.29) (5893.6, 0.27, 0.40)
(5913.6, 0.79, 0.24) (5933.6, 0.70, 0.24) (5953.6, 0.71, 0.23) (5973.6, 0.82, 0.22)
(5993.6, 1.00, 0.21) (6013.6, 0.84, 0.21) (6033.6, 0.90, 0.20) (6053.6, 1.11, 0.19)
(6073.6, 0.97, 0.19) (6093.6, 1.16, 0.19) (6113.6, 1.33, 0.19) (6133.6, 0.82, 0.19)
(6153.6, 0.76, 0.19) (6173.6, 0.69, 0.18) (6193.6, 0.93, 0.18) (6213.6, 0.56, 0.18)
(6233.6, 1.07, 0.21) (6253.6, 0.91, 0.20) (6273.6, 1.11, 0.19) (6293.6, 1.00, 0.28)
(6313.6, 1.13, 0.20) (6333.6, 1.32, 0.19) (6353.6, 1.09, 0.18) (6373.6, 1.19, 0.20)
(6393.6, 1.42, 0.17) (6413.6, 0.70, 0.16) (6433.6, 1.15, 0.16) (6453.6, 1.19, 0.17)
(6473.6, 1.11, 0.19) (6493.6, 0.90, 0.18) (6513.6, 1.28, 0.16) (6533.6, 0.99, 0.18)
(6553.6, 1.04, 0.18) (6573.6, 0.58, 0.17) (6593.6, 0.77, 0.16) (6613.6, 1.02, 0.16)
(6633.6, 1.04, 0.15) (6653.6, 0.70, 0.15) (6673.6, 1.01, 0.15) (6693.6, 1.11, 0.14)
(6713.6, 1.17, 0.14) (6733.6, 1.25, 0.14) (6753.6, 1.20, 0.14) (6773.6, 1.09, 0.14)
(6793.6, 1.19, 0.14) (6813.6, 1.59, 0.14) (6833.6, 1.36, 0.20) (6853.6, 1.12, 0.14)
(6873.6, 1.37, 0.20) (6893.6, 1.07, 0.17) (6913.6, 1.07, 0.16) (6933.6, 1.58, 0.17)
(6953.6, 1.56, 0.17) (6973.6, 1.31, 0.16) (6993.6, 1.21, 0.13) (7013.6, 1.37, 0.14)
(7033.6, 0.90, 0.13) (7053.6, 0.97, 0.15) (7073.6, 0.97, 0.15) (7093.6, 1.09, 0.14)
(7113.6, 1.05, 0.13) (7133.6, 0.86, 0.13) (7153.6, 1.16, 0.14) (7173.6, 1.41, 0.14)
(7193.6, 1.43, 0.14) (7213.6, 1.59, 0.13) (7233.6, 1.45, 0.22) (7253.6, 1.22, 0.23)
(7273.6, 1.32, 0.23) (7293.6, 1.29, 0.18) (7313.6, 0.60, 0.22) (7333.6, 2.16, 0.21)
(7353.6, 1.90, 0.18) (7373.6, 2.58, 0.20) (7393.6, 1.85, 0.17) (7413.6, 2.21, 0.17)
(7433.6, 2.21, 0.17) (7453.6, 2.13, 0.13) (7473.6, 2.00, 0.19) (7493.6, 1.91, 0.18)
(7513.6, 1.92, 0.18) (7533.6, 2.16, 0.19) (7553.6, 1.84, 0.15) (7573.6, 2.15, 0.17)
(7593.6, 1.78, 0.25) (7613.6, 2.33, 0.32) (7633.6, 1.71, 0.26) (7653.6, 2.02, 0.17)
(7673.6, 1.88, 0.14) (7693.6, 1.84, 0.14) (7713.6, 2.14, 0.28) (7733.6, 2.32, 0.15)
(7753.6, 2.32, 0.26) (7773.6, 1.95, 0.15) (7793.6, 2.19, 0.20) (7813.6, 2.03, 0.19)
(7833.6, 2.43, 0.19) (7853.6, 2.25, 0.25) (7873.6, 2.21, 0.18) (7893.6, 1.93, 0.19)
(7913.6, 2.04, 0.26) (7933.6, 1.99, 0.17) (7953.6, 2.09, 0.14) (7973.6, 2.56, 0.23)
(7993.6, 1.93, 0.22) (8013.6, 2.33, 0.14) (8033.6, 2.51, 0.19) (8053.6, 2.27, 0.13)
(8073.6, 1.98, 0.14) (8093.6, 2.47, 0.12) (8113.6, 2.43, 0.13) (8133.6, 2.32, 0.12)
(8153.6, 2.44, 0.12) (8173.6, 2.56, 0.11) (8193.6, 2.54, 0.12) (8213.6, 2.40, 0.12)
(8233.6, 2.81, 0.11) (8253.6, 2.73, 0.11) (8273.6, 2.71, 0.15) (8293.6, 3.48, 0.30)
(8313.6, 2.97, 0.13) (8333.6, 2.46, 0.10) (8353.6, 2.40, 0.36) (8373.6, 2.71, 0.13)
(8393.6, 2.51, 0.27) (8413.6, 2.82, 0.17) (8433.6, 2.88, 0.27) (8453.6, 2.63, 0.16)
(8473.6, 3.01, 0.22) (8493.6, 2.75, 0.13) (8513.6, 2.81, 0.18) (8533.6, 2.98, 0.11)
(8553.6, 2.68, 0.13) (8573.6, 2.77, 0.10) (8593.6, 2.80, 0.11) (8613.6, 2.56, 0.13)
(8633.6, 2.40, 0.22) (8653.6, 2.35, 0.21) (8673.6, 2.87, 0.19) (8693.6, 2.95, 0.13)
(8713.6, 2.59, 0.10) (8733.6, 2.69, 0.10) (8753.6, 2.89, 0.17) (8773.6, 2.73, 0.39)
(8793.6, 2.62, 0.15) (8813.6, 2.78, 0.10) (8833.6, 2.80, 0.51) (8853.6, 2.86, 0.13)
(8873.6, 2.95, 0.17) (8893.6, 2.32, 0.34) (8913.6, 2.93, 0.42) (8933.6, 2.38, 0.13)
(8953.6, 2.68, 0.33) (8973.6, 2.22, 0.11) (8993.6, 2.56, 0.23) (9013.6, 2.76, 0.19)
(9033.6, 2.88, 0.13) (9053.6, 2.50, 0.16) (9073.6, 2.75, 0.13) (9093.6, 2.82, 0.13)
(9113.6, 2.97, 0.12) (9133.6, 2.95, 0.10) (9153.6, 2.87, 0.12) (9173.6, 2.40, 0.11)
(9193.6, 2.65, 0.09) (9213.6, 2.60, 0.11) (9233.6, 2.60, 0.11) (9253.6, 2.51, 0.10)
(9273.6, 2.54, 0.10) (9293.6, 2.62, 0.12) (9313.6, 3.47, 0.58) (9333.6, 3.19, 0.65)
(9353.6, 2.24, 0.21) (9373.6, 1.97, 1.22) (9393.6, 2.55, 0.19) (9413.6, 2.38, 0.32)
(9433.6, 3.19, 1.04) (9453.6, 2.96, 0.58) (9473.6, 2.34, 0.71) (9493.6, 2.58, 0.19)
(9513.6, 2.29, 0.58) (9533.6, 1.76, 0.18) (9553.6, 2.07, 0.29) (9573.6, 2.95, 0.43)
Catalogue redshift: 0.841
